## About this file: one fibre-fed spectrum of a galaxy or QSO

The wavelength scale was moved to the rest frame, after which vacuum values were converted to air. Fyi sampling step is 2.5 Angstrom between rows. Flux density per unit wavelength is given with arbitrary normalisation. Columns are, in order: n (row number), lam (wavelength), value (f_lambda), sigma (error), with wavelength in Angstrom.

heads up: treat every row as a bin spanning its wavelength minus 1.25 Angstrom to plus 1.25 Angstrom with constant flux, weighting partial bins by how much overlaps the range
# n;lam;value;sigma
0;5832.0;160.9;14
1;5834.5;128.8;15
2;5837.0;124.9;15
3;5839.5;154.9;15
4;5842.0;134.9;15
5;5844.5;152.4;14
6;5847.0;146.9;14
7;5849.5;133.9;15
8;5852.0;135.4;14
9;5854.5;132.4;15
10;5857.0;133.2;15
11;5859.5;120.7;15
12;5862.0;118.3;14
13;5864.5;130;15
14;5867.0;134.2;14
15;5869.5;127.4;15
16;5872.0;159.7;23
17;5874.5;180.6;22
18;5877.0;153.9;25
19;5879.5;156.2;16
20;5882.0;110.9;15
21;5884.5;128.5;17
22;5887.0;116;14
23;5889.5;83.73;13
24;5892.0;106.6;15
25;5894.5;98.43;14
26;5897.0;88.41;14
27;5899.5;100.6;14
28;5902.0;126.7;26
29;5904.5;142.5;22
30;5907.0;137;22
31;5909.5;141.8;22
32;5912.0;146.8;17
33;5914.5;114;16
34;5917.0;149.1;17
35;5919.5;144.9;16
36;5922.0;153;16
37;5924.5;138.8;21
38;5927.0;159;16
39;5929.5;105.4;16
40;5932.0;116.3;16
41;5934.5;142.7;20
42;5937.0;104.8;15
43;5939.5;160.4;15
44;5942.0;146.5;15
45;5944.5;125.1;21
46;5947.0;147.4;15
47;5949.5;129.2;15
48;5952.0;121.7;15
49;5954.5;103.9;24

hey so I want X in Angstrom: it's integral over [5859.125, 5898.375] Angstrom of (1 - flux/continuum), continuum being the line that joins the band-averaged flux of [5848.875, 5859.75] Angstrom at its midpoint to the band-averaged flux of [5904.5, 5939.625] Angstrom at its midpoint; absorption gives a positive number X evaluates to 2.2 Angstrom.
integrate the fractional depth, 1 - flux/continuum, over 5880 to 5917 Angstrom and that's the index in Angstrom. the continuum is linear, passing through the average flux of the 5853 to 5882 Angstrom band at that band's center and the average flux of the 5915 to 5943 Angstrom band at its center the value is 5.1 Angstrom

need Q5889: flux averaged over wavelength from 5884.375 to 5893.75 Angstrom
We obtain 106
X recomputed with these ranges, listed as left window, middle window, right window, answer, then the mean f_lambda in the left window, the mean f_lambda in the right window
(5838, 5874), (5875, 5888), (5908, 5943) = 0.1 Angstrom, 138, 137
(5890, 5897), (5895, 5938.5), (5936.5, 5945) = -4.7 Angstrom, 98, 138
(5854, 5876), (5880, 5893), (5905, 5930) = 2.5 Angstrom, 138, 140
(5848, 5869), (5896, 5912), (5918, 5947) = 1.1 Angstrom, 130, 137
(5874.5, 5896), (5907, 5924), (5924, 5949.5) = -1.5 Angstrom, 122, 134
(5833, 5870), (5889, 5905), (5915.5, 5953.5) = 3.4 Angstrom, 134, 136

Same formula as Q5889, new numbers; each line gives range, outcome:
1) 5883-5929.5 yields 126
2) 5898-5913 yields 132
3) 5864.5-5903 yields 125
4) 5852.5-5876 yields 138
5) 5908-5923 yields 141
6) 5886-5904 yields 104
